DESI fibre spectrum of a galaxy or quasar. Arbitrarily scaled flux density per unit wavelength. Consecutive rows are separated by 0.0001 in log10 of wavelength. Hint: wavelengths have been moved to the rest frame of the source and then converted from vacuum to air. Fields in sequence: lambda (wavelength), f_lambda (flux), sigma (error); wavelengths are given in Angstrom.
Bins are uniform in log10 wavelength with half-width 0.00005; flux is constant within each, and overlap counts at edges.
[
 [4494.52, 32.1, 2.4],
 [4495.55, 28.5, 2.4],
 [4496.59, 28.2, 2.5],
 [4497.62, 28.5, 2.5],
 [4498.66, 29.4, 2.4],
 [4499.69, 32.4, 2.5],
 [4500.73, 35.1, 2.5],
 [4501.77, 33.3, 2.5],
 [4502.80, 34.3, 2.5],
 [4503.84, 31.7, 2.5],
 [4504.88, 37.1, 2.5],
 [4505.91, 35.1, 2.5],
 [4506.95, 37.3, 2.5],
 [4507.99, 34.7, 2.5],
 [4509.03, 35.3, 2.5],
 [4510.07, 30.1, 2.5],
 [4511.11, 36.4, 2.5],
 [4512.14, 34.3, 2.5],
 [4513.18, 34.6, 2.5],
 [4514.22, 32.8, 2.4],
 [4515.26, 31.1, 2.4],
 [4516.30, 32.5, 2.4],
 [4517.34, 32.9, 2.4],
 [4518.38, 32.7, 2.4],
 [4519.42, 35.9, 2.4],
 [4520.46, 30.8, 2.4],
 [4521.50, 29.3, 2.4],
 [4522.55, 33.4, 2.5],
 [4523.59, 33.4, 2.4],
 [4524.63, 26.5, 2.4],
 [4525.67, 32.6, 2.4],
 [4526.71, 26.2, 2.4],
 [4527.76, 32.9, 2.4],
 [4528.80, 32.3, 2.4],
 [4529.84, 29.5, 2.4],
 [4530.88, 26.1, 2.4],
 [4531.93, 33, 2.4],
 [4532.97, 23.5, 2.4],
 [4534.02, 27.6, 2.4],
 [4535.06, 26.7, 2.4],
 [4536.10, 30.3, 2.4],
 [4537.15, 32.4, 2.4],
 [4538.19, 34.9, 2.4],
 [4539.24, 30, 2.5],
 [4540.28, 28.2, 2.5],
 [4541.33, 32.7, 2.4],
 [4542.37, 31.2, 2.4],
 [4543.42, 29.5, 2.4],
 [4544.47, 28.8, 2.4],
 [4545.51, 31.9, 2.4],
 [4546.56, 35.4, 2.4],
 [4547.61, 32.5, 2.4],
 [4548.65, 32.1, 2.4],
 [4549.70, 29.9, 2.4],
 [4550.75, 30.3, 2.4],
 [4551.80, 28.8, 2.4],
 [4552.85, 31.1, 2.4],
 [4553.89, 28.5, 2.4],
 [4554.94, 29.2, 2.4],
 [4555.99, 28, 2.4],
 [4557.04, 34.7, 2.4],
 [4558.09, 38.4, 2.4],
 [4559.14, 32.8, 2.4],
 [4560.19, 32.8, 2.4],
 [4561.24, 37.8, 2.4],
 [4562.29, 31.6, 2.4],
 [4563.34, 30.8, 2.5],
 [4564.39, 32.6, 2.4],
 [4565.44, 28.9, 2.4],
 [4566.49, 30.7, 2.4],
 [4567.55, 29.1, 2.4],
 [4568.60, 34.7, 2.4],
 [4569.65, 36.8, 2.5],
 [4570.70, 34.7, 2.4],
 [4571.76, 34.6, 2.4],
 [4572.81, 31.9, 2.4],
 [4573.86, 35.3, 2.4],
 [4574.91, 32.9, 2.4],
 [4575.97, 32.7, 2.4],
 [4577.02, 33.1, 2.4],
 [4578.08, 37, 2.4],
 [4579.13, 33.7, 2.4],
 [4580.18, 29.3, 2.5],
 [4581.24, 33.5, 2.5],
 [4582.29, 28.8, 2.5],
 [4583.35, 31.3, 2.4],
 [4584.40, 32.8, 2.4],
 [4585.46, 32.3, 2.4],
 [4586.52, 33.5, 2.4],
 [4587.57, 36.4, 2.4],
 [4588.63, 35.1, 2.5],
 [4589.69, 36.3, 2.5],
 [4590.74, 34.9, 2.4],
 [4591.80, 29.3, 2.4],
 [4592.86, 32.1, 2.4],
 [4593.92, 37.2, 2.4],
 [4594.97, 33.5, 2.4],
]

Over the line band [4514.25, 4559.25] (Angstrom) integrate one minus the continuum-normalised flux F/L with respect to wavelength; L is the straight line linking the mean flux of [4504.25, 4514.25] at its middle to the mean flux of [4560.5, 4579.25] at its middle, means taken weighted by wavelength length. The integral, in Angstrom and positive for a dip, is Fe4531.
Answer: 4.2 Angstrom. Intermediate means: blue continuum 34.8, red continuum 33.3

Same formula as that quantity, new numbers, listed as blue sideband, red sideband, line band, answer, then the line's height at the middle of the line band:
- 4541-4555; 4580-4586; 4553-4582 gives -1.5 Angstrom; 31.2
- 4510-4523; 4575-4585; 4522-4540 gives 1.5 Angstrom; 32.8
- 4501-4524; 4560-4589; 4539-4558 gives 1.4 Angstrom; 33.3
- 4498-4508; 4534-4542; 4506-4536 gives 0.6 Angstrom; 32.2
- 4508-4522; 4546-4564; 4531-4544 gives 1.0 Angstrom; 32.5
